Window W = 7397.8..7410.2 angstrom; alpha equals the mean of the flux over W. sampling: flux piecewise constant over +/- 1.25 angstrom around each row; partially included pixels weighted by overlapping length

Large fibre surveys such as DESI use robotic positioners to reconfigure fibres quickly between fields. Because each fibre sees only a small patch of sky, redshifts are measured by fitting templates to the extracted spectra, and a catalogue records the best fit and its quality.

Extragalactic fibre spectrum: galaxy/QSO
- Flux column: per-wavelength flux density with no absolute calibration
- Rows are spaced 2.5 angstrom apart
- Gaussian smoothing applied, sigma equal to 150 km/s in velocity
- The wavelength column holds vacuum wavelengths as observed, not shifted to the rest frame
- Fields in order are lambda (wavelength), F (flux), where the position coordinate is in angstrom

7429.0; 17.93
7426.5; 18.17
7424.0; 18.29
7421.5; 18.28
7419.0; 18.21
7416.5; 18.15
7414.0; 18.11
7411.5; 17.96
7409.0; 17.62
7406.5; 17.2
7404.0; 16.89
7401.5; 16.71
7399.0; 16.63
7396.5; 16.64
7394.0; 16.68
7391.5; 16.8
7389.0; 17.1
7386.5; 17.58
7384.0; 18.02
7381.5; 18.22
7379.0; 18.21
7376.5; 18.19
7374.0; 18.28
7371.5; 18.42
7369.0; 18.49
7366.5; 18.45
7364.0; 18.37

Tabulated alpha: 17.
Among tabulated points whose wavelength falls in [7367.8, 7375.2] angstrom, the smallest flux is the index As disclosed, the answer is 18.28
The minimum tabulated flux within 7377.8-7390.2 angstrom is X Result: 17.1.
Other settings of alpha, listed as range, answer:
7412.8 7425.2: 18.2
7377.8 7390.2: 17.8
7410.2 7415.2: 18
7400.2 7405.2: 16.8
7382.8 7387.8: 17.8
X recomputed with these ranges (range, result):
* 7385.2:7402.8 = 16.63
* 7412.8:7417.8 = 18.11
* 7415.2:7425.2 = 18.15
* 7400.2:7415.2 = 16.71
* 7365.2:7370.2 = 18.45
